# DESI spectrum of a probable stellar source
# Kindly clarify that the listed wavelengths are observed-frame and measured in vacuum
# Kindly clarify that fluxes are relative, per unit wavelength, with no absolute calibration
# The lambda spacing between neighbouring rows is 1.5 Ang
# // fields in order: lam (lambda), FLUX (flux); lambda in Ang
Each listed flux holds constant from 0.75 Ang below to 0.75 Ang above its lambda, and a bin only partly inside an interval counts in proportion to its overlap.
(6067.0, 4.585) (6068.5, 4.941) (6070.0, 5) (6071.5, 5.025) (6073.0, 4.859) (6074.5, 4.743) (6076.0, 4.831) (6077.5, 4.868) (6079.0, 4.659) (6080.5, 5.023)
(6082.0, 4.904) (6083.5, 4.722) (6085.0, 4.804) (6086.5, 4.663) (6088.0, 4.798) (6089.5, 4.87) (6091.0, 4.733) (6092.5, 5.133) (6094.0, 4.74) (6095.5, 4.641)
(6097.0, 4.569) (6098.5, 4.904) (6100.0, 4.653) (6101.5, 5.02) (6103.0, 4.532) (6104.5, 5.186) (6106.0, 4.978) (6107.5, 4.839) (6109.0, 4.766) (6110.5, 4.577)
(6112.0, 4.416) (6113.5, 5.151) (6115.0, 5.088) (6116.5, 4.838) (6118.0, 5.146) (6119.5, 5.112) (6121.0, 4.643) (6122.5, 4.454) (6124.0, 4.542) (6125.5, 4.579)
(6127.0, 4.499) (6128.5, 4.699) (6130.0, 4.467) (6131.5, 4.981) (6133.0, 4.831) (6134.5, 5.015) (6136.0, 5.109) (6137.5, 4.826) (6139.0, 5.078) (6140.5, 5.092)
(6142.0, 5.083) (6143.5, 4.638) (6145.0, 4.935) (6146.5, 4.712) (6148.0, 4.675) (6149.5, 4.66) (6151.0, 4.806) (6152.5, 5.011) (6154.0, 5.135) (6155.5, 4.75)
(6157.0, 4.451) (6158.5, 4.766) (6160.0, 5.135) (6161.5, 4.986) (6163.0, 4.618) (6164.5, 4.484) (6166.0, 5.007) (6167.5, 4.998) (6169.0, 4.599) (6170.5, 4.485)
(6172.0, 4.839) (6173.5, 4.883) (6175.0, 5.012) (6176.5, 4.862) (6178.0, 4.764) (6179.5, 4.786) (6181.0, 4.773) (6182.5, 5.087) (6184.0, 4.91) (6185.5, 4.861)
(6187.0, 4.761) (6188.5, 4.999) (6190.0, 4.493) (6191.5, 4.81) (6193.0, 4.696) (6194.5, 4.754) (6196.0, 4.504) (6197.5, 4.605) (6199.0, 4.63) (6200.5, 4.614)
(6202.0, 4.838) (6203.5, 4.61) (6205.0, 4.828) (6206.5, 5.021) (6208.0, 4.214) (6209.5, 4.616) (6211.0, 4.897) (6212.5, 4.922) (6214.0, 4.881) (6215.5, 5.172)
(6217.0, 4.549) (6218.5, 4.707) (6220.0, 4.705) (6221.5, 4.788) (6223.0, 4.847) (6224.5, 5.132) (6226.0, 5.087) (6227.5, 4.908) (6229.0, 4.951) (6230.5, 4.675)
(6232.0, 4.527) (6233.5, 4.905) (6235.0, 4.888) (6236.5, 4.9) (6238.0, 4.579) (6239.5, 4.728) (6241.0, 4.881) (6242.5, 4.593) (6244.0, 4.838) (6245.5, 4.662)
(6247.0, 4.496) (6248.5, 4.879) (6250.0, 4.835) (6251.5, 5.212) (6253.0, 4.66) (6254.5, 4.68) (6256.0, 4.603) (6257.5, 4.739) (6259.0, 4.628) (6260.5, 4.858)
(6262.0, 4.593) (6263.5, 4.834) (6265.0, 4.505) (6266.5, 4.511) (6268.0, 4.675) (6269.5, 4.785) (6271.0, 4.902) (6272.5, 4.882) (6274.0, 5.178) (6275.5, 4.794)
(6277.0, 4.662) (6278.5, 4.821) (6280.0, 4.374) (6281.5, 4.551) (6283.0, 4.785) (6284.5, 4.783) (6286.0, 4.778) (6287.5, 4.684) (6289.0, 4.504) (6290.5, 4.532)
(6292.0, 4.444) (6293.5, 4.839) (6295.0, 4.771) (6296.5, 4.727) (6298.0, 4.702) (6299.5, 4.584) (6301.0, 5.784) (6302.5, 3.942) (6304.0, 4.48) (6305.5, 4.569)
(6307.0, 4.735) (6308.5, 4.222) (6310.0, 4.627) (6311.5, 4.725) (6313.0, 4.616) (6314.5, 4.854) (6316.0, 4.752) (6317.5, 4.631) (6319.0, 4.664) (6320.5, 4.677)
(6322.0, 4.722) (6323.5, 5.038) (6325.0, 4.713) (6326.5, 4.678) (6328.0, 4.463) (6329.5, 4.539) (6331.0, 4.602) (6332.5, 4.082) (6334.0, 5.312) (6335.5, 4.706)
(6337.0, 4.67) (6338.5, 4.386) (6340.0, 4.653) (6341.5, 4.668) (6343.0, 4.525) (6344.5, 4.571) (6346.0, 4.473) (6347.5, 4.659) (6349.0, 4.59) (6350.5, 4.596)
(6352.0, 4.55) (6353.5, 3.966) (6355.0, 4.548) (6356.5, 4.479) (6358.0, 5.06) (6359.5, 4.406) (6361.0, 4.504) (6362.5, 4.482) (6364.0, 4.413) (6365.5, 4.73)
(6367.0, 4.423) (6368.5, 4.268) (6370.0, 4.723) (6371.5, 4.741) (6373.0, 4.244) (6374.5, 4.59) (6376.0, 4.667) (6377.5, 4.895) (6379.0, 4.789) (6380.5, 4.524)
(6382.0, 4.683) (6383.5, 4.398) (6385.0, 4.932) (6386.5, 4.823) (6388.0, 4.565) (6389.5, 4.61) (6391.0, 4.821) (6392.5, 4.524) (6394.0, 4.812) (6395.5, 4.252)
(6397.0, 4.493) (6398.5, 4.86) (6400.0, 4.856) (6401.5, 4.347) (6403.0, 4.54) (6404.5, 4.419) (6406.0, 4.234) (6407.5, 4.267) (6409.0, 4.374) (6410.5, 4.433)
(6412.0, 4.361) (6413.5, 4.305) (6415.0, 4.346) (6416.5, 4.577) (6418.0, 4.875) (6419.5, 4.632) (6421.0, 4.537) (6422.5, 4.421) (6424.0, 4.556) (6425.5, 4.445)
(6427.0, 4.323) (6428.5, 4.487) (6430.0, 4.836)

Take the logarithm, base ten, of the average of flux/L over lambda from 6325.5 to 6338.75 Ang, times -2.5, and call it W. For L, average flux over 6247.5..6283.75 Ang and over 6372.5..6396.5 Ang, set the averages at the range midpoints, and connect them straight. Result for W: 0.02 mag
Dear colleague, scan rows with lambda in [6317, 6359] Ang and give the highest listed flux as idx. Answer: 5.312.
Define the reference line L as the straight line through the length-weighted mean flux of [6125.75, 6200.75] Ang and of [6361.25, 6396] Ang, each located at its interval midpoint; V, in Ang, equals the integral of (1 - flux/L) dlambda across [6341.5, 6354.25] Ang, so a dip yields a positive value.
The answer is 0.4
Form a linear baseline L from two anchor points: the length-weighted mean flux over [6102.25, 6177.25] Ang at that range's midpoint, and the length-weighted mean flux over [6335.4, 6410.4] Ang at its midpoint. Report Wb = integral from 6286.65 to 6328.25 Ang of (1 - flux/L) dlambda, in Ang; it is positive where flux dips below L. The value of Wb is -0.3 Ang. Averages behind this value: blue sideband 4.82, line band 4.67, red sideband 4.56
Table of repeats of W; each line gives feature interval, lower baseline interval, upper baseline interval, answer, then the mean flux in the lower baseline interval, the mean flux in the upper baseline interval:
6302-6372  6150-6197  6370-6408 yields 0.02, 4.81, 4.6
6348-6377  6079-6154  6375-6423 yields 0.02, 4.82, 4.57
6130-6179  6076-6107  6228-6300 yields -0.01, 4.82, 4.73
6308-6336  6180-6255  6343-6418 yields -0.01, 4.78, 4.55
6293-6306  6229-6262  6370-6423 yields -0.01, 4.75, 4.57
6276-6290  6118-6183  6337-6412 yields 0.00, 4.81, 4.56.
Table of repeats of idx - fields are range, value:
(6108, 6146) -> 5.151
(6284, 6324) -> 5.784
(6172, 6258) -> 5.212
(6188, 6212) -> 5.021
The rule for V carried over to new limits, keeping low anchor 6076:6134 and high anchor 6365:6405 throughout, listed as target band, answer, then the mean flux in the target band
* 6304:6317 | 0.1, 4.63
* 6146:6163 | -0.2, 4.82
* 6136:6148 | -0.3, 4.91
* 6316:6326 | -0.2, 4.74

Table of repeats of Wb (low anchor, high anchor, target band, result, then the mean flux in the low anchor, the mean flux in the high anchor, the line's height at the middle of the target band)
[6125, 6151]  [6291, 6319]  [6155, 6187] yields -0.2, 4.82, 4.67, 4.79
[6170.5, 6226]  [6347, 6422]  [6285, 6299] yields 0.0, 4.79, 4.55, 4.67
